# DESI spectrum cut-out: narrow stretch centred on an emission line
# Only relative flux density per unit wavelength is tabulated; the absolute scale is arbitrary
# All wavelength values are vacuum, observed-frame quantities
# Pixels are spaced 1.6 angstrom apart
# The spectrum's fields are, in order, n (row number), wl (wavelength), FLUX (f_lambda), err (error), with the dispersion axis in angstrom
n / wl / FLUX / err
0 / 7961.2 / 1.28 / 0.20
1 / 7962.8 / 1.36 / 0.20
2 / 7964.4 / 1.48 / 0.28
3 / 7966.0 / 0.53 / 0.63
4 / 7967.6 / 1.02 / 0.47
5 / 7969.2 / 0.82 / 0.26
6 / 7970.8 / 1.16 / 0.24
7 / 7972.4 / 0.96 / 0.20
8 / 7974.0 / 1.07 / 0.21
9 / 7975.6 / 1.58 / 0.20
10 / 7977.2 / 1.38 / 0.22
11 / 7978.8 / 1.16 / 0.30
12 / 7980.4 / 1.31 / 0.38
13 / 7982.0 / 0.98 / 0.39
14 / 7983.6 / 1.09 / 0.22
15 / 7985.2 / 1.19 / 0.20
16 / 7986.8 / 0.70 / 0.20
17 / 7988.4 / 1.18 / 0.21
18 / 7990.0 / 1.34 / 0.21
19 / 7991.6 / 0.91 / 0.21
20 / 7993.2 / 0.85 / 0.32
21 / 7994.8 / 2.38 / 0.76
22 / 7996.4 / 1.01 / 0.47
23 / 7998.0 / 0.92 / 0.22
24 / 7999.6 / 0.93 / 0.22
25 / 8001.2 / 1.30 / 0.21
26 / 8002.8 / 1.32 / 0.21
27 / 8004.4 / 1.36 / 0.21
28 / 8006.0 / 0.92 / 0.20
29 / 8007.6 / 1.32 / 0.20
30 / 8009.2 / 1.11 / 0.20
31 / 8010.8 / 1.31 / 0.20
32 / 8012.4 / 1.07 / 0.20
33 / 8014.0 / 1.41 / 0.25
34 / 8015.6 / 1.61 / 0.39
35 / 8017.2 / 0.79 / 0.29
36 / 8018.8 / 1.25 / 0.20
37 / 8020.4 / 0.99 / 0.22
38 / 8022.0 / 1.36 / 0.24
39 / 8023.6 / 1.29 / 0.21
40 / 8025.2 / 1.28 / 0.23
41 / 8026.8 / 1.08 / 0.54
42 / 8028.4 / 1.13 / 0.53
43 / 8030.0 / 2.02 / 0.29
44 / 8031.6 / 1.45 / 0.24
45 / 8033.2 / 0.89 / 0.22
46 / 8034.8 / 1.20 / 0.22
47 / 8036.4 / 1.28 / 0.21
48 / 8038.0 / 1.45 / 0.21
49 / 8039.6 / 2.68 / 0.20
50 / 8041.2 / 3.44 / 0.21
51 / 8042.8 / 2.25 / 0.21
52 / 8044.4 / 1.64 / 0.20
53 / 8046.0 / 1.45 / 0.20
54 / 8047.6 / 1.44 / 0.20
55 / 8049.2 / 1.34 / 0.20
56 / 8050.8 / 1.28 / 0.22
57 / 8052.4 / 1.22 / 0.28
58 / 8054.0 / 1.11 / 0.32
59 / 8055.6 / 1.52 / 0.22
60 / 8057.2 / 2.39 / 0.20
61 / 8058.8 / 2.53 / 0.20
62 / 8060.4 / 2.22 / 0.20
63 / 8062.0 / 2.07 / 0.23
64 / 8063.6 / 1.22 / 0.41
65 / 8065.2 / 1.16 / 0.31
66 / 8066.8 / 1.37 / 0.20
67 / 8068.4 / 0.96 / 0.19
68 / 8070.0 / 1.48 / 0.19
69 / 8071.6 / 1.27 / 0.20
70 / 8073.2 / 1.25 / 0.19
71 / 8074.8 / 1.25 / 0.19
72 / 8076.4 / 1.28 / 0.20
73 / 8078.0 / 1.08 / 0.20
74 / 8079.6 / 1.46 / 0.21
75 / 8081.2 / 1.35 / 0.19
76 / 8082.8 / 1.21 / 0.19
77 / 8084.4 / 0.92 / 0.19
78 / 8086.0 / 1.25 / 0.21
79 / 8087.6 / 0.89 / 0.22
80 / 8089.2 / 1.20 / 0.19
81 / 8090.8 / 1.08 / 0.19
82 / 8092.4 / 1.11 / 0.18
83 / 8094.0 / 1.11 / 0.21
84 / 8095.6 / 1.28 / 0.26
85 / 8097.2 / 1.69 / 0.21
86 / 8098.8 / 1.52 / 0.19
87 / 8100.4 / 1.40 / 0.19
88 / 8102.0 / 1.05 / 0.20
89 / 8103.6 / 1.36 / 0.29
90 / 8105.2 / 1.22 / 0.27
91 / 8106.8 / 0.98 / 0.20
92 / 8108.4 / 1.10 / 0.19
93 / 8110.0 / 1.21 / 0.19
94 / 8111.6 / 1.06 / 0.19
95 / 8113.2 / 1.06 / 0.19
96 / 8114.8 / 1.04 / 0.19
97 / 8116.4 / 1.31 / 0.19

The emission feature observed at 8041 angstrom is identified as [S II] 6716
